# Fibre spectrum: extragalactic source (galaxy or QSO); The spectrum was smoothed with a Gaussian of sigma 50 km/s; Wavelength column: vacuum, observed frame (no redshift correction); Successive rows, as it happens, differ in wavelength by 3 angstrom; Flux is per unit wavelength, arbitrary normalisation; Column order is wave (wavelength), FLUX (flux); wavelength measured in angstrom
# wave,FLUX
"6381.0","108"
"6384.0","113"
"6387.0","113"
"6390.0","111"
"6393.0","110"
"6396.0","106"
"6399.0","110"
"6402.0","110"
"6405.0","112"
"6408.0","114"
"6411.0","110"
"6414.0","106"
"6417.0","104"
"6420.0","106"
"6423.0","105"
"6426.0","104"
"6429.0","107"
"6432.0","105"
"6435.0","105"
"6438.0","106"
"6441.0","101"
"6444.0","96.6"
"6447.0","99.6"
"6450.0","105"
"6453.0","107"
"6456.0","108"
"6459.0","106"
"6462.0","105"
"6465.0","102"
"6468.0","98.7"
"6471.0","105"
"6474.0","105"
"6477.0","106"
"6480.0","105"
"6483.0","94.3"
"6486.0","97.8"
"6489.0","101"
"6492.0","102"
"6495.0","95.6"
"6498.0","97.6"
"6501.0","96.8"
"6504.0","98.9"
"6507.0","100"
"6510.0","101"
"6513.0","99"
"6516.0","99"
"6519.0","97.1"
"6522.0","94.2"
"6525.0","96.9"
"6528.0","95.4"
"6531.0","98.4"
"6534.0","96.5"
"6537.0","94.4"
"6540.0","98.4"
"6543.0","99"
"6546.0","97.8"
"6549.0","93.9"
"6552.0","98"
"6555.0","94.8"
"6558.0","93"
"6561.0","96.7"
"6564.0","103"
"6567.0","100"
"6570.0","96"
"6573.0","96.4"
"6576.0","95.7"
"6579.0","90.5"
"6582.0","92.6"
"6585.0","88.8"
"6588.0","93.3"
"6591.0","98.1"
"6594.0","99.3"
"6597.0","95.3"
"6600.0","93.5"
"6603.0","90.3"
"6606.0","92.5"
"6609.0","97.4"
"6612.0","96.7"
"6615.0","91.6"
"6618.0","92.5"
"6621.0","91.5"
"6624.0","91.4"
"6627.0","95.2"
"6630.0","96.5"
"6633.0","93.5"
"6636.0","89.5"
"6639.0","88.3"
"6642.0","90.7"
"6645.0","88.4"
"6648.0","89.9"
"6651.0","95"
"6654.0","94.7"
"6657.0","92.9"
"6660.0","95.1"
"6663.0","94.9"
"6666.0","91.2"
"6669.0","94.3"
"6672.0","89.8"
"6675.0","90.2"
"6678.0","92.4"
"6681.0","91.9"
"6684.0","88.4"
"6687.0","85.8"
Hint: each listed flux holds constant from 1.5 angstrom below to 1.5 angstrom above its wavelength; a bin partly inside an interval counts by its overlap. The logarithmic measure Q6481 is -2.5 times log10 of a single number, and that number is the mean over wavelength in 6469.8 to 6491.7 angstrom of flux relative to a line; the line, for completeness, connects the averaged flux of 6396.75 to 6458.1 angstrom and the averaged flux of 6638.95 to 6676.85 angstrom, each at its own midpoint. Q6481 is 0.01 mag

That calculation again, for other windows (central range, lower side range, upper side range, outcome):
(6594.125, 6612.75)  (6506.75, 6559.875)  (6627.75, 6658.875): -0.01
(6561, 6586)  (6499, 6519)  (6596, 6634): 0.00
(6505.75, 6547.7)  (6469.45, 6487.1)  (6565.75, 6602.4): 0.01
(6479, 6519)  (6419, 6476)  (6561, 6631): 0.02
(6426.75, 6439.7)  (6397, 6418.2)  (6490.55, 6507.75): 0.01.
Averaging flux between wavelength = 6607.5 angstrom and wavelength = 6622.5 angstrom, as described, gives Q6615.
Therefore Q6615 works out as 93.9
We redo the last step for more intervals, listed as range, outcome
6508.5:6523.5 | 98.1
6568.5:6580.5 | 94.7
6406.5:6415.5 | 110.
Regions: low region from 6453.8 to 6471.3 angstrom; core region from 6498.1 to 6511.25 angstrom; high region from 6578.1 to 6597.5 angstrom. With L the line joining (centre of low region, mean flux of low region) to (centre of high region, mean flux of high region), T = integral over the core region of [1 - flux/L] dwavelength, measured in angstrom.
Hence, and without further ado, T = 0.2 angstrom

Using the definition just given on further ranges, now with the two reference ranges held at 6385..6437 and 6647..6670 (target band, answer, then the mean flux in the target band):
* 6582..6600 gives 0.5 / 94.6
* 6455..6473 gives 0.2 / 104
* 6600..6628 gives 0.9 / 93.2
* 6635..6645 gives 0.6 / 89.3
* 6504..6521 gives 0.5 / 99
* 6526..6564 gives 1.4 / 96.6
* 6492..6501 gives 0.5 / 97.5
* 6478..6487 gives 0.4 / 99.5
